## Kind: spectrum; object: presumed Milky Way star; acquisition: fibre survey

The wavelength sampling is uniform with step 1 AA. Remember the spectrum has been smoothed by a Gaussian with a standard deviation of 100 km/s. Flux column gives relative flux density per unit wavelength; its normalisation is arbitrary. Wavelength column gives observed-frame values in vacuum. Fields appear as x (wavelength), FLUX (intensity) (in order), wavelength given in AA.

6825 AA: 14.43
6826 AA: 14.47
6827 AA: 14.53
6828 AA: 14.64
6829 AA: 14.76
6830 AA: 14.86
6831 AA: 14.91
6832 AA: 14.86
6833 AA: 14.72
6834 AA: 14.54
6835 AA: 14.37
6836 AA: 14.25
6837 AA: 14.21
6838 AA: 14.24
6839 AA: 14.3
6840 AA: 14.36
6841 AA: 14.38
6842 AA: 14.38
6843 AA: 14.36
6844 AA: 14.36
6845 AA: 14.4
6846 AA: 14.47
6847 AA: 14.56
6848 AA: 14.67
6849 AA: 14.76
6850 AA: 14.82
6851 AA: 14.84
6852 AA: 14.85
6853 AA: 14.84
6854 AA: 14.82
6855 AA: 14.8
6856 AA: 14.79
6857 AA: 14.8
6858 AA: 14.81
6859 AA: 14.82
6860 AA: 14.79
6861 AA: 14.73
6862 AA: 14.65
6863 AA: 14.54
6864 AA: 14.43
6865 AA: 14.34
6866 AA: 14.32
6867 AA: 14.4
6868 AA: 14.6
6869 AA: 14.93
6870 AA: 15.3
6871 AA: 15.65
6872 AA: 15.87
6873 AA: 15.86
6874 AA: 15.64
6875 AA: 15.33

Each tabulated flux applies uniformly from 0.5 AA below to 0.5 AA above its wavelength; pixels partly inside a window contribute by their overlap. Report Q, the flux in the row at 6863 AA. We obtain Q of 14.54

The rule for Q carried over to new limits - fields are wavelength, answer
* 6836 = 14.25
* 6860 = 14.79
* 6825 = 14.43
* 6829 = 14.76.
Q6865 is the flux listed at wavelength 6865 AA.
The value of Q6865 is 14.34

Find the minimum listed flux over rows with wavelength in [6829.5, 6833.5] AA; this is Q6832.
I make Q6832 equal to 14.72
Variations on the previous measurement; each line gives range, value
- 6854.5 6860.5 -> 14.79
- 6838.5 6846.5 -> 14.3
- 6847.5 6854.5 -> 14.67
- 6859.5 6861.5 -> 14.73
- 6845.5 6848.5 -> 14.47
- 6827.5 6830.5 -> 14.64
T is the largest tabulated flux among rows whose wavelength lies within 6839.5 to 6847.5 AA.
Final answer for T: 14.56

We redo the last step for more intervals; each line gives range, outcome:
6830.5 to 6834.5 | 14.91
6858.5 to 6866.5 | 14.82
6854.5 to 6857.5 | 14.8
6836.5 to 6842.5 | 14.38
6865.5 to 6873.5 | 15.87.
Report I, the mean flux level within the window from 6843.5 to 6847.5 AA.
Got 14.4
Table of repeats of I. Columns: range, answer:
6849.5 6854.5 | 14.8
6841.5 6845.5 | 14.4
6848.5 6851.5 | 14.8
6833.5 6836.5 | 14.4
